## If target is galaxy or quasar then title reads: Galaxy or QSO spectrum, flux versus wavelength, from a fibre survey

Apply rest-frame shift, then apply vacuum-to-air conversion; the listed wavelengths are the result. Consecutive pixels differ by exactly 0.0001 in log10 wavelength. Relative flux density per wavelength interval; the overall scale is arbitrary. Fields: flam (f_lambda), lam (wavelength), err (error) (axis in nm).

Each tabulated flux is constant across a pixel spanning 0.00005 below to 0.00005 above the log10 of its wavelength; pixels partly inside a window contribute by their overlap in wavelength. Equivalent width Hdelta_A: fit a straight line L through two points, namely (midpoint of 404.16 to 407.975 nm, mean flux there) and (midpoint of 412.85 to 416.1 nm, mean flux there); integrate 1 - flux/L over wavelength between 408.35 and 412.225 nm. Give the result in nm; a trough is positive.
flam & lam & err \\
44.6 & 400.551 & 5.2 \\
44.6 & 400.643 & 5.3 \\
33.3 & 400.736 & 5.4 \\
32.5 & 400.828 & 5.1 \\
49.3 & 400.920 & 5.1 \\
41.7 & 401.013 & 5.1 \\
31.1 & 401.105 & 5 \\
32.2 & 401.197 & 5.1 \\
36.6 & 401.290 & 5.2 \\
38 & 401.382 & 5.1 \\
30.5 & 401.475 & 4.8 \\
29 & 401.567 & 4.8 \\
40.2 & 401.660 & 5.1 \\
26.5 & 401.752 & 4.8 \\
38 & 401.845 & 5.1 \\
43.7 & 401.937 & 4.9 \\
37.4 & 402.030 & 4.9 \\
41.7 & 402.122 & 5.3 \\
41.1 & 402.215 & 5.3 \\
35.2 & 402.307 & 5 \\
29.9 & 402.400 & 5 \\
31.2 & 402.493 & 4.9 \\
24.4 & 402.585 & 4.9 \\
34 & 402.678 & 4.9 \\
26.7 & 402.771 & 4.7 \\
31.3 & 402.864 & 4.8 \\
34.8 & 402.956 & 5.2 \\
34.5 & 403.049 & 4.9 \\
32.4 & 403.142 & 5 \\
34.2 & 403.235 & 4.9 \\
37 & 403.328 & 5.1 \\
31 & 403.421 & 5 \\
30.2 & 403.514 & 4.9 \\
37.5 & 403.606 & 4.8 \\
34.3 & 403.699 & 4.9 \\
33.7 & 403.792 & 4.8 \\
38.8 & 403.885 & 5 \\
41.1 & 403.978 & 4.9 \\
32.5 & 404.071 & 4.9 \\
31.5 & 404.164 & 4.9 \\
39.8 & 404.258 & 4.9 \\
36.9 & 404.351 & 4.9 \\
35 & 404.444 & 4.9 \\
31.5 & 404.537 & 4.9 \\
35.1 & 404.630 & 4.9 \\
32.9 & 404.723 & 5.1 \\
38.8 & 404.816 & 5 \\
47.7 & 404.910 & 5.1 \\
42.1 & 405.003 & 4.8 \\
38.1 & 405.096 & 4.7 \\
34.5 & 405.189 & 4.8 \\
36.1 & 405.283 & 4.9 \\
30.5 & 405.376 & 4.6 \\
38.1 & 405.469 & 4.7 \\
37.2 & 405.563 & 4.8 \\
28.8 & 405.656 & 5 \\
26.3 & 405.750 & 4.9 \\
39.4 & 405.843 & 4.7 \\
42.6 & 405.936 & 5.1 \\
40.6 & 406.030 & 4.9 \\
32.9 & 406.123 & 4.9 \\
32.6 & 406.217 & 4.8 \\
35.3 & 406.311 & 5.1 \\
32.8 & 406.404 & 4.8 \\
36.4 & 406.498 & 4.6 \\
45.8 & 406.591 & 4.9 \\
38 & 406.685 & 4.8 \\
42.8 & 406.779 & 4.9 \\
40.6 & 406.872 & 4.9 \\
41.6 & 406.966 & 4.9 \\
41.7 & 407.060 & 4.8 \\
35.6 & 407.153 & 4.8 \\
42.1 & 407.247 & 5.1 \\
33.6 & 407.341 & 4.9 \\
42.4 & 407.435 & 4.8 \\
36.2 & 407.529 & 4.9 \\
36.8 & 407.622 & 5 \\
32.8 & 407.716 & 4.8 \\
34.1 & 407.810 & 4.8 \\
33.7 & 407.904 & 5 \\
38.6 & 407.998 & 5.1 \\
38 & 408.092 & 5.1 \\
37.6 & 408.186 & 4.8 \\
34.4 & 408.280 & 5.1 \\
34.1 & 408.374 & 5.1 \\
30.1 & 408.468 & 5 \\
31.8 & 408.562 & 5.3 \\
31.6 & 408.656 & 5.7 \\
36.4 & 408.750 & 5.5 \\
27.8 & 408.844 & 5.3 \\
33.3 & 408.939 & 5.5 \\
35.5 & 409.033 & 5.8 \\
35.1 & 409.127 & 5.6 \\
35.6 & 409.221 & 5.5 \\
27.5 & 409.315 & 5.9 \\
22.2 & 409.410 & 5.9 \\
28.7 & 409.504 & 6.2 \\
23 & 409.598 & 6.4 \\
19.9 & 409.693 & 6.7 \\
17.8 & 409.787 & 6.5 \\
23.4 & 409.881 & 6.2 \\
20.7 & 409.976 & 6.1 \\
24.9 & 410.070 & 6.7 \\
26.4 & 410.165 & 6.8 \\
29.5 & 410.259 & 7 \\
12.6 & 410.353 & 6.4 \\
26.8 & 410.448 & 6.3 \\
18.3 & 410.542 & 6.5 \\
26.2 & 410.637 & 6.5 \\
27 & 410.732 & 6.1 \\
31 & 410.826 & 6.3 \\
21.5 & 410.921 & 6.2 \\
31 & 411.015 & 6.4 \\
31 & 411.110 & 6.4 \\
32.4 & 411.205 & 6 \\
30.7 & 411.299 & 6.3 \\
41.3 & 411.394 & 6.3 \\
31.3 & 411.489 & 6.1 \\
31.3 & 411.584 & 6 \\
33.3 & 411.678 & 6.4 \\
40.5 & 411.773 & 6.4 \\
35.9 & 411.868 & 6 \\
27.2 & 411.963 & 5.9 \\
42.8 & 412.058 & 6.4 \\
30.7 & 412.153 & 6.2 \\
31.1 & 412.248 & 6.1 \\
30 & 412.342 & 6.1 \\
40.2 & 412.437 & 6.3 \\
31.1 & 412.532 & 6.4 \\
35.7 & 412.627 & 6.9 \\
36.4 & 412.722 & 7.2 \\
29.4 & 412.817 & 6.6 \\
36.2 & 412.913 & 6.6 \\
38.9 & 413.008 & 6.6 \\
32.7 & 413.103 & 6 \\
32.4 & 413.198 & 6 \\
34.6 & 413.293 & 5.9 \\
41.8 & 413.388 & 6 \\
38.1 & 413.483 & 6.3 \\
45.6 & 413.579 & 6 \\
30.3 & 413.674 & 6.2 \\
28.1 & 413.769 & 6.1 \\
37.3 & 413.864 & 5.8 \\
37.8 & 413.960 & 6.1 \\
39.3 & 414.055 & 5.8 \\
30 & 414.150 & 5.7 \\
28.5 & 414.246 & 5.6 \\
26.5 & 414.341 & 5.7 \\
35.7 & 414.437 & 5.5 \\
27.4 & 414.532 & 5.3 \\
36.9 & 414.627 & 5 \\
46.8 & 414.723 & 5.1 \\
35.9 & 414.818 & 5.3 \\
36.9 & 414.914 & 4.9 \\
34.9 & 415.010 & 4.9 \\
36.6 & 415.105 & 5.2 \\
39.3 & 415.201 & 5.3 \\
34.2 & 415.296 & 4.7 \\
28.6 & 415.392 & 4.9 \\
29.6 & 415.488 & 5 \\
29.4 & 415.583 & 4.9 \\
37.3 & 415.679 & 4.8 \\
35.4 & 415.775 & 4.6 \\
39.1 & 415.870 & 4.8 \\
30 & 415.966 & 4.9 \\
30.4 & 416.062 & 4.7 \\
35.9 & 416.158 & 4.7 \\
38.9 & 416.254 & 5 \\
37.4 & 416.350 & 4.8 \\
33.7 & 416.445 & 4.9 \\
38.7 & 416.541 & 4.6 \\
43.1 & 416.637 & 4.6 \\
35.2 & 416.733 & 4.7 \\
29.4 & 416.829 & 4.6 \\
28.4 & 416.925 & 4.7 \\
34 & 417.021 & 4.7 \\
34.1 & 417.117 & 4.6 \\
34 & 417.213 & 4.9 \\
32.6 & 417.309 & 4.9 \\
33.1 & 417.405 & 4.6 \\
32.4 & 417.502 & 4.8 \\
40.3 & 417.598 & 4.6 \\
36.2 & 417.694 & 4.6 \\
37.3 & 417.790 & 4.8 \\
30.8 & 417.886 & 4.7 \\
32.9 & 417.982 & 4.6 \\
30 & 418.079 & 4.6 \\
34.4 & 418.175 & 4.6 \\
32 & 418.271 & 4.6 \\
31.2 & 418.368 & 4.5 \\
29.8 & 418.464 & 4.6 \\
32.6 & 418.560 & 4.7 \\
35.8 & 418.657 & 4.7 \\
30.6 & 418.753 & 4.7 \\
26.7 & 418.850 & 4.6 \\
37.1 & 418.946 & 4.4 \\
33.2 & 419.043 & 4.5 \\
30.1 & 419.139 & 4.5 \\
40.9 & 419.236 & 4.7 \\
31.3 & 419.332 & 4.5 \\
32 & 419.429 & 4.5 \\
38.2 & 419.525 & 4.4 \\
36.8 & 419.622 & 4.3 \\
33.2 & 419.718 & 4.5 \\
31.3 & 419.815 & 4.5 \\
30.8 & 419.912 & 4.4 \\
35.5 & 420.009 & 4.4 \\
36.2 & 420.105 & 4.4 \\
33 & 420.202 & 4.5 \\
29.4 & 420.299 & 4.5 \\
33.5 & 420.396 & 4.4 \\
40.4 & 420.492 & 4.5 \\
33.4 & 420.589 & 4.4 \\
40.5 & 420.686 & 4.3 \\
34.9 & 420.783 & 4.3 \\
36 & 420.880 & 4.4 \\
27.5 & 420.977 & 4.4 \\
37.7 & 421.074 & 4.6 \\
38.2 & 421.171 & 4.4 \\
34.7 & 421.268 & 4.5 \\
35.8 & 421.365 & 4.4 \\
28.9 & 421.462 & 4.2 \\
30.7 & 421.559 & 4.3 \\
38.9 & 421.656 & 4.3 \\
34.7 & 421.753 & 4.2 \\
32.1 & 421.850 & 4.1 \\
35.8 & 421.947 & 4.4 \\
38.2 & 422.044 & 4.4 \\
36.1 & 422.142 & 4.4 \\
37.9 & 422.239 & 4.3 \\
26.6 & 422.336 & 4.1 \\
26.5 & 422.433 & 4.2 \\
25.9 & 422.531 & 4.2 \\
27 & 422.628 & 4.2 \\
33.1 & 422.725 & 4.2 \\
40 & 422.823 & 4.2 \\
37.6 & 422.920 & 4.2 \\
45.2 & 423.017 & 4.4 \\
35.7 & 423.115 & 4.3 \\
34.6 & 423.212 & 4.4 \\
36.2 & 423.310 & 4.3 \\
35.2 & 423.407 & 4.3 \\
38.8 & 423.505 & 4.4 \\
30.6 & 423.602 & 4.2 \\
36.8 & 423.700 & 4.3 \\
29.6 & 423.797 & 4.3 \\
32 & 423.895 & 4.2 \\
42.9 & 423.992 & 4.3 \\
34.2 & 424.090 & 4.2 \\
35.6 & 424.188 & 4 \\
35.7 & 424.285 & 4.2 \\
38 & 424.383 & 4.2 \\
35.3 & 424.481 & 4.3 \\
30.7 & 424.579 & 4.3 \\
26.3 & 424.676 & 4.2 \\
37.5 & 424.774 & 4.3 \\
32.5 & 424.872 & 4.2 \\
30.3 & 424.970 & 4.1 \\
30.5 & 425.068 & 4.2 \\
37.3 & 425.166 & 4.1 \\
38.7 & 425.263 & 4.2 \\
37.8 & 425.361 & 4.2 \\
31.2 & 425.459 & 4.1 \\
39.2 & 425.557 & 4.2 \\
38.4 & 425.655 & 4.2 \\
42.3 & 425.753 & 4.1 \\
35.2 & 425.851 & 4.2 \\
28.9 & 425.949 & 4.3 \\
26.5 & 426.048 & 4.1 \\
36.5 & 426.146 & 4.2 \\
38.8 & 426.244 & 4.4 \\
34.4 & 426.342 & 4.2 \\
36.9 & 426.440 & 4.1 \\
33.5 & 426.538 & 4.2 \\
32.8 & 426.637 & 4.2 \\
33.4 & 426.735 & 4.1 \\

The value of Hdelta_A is 0.72 nm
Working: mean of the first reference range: 36.9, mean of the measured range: 29.2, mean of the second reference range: 34.8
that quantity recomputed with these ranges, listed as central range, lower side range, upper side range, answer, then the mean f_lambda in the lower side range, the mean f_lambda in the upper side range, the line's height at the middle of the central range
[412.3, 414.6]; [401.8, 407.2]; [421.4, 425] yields 0.049 nm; 36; 34.2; 35.1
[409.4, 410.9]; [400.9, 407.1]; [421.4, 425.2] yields 0.495 nm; 35.8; 34.1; 35.3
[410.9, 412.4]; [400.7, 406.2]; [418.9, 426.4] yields 0.091 nm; 35.3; 34.6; 35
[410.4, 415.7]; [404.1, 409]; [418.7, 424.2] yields 0.296 nm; 36.2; 34.3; 35.4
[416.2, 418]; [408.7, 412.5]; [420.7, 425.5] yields -0.166 nm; 29.3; 34.4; 32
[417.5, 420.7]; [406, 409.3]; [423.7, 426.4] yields 0.131 nm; 36.1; 34.7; 35.2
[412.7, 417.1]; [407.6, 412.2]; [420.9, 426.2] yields -0.422 nm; 30.2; 34.5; 31.8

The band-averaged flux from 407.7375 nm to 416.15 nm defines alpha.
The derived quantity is 32.2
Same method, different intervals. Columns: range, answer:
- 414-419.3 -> 34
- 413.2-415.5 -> 35.1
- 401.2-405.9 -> 34.9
